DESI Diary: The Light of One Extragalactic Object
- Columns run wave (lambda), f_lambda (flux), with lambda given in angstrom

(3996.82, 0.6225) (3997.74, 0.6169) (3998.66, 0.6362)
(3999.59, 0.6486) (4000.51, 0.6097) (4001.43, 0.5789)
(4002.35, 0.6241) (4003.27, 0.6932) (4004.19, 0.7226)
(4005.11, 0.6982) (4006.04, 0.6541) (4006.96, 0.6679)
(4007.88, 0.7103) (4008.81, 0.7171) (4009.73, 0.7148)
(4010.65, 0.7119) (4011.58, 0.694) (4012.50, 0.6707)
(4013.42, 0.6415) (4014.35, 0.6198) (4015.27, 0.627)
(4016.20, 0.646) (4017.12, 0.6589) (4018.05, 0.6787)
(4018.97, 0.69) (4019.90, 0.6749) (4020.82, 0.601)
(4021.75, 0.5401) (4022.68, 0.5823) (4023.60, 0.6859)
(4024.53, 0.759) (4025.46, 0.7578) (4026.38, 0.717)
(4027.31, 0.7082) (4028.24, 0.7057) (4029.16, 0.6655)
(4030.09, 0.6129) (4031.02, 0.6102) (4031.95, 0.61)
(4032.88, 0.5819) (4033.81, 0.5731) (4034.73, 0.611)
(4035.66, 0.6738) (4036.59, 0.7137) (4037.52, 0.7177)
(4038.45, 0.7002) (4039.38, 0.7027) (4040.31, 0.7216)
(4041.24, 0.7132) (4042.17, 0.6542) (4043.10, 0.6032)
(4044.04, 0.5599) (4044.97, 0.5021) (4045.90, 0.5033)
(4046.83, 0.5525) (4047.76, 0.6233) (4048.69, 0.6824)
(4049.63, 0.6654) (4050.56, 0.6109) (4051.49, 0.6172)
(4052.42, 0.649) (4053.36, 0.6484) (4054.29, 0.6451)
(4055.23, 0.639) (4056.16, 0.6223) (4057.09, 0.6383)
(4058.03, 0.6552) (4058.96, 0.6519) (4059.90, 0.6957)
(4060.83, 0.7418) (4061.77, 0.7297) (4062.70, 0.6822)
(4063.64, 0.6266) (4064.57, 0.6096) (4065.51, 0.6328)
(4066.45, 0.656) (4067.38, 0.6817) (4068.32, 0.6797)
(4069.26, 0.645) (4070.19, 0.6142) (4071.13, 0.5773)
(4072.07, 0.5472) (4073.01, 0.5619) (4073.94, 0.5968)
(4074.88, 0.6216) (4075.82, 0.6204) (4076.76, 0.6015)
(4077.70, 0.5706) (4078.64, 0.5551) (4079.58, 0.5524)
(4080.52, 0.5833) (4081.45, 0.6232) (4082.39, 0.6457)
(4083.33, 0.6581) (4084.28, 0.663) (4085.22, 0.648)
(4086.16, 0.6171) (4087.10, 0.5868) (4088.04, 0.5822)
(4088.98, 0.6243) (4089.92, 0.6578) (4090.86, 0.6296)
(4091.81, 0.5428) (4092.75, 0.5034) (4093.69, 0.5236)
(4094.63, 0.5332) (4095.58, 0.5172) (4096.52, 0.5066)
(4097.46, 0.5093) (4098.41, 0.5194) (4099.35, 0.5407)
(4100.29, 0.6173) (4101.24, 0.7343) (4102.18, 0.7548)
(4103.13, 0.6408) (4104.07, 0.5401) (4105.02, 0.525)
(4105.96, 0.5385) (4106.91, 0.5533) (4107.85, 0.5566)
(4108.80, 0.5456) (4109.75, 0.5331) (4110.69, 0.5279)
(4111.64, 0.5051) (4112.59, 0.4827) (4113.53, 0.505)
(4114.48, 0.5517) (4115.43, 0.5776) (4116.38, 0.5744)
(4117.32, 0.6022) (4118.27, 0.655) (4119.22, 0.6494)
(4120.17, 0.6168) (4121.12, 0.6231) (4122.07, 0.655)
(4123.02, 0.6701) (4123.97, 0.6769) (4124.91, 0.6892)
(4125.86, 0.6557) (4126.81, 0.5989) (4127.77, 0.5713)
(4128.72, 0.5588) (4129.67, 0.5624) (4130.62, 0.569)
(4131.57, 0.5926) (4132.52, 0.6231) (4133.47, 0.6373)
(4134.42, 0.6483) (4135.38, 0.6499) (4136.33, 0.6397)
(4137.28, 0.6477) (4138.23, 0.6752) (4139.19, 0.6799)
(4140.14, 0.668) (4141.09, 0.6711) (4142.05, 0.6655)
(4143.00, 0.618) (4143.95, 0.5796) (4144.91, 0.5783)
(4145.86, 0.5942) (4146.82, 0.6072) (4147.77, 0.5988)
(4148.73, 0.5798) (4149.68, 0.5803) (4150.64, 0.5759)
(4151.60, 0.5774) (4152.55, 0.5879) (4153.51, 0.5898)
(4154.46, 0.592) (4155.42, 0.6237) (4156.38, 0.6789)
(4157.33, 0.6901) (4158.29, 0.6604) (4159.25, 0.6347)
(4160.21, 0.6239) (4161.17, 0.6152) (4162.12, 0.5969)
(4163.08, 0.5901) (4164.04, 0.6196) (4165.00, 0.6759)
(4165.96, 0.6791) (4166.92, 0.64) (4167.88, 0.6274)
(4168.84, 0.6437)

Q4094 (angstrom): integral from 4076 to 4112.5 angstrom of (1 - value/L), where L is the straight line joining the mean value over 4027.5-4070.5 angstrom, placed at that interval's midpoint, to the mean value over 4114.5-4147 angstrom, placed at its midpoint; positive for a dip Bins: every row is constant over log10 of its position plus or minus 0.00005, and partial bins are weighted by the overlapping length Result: 3.1 angstrom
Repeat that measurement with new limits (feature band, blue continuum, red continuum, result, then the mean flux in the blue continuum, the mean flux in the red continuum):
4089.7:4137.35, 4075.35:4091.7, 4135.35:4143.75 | 3.53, 0.611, 0.656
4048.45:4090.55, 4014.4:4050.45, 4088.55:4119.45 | -1.75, 0.646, 0.568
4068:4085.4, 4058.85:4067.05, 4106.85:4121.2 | 0.93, 0.671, 0.565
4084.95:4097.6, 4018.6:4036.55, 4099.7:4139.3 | 0.99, 0.652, 0.604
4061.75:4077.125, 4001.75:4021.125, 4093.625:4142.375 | 0.15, 0.672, 0.598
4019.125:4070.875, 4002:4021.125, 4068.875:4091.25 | -0.59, 0.673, 0.608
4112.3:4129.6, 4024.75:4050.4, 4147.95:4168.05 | 0.60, 0.647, 0.62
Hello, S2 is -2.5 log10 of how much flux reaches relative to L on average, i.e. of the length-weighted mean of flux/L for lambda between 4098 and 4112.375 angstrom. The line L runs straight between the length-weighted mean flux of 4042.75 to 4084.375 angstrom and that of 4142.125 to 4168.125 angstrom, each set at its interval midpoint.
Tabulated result 0.08 mag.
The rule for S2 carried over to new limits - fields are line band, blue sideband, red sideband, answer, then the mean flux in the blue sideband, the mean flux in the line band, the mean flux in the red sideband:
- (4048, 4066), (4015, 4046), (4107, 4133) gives -0.037 mag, 0.651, 0.654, 0.59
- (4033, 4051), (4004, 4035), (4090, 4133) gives 0.013 mag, 0.662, 0.635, 0.582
